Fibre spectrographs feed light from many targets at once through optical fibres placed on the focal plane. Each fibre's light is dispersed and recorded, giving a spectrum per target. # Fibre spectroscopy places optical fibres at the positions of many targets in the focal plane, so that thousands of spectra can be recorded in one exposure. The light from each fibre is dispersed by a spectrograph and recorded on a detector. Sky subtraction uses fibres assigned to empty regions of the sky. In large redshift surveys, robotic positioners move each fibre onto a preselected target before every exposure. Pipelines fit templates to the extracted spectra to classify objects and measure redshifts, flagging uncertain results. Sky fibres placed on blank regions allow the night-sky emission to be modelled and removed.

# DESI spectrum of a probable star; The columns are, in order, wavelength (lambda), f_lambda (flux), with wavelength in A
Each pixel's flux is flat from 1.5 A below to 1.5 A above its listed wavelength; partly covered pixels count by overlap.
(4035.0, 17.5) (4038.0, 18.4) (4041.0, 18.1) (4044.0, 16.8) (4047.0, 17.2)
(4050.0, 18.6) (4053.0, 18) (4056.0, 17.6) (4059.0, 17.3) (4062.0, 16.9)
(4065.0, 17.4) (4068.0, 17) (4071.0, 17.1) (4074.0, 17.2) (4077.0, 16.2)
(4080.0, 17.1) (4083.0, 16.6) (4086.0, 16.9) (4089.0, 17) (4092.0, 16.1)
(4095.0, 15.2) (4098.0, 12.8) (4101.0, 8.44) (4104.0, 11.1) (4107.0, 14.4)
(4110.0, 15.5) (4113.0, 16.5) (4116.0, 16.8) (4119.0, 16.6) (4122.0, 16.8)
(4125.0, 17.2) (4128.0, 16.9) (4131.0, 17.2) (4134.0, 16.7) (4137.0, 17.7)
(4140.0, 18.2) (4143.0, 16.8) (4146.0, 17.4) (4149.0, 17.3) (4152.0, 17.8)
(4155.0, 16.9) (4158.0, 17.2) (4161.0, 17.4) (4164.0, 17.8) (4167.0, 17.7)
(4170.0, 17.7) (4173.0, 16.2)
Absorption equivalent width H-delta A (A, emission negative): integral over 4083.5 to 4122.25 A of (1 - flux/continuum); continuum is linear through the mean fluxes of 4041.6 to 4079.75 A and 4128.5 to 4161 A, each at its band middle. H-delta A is 5.3 A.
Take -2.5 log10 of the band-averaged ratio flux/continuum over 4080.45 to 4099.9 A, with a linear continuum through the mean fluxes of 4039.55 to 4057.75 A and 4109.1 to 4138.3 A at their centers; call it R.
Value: 0.101 mag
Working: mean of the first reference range 17.7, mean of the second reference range 16.8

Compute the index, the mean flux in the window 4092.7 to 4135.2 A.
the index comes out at 15.2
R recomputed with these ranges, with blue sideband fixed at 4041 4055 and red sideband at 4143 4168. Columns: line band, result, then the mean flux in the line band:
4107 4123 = 0.08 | 16.2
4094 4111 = 0.35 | 12.8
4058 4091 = 0.04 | 17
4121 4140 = 0.02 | 17.2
